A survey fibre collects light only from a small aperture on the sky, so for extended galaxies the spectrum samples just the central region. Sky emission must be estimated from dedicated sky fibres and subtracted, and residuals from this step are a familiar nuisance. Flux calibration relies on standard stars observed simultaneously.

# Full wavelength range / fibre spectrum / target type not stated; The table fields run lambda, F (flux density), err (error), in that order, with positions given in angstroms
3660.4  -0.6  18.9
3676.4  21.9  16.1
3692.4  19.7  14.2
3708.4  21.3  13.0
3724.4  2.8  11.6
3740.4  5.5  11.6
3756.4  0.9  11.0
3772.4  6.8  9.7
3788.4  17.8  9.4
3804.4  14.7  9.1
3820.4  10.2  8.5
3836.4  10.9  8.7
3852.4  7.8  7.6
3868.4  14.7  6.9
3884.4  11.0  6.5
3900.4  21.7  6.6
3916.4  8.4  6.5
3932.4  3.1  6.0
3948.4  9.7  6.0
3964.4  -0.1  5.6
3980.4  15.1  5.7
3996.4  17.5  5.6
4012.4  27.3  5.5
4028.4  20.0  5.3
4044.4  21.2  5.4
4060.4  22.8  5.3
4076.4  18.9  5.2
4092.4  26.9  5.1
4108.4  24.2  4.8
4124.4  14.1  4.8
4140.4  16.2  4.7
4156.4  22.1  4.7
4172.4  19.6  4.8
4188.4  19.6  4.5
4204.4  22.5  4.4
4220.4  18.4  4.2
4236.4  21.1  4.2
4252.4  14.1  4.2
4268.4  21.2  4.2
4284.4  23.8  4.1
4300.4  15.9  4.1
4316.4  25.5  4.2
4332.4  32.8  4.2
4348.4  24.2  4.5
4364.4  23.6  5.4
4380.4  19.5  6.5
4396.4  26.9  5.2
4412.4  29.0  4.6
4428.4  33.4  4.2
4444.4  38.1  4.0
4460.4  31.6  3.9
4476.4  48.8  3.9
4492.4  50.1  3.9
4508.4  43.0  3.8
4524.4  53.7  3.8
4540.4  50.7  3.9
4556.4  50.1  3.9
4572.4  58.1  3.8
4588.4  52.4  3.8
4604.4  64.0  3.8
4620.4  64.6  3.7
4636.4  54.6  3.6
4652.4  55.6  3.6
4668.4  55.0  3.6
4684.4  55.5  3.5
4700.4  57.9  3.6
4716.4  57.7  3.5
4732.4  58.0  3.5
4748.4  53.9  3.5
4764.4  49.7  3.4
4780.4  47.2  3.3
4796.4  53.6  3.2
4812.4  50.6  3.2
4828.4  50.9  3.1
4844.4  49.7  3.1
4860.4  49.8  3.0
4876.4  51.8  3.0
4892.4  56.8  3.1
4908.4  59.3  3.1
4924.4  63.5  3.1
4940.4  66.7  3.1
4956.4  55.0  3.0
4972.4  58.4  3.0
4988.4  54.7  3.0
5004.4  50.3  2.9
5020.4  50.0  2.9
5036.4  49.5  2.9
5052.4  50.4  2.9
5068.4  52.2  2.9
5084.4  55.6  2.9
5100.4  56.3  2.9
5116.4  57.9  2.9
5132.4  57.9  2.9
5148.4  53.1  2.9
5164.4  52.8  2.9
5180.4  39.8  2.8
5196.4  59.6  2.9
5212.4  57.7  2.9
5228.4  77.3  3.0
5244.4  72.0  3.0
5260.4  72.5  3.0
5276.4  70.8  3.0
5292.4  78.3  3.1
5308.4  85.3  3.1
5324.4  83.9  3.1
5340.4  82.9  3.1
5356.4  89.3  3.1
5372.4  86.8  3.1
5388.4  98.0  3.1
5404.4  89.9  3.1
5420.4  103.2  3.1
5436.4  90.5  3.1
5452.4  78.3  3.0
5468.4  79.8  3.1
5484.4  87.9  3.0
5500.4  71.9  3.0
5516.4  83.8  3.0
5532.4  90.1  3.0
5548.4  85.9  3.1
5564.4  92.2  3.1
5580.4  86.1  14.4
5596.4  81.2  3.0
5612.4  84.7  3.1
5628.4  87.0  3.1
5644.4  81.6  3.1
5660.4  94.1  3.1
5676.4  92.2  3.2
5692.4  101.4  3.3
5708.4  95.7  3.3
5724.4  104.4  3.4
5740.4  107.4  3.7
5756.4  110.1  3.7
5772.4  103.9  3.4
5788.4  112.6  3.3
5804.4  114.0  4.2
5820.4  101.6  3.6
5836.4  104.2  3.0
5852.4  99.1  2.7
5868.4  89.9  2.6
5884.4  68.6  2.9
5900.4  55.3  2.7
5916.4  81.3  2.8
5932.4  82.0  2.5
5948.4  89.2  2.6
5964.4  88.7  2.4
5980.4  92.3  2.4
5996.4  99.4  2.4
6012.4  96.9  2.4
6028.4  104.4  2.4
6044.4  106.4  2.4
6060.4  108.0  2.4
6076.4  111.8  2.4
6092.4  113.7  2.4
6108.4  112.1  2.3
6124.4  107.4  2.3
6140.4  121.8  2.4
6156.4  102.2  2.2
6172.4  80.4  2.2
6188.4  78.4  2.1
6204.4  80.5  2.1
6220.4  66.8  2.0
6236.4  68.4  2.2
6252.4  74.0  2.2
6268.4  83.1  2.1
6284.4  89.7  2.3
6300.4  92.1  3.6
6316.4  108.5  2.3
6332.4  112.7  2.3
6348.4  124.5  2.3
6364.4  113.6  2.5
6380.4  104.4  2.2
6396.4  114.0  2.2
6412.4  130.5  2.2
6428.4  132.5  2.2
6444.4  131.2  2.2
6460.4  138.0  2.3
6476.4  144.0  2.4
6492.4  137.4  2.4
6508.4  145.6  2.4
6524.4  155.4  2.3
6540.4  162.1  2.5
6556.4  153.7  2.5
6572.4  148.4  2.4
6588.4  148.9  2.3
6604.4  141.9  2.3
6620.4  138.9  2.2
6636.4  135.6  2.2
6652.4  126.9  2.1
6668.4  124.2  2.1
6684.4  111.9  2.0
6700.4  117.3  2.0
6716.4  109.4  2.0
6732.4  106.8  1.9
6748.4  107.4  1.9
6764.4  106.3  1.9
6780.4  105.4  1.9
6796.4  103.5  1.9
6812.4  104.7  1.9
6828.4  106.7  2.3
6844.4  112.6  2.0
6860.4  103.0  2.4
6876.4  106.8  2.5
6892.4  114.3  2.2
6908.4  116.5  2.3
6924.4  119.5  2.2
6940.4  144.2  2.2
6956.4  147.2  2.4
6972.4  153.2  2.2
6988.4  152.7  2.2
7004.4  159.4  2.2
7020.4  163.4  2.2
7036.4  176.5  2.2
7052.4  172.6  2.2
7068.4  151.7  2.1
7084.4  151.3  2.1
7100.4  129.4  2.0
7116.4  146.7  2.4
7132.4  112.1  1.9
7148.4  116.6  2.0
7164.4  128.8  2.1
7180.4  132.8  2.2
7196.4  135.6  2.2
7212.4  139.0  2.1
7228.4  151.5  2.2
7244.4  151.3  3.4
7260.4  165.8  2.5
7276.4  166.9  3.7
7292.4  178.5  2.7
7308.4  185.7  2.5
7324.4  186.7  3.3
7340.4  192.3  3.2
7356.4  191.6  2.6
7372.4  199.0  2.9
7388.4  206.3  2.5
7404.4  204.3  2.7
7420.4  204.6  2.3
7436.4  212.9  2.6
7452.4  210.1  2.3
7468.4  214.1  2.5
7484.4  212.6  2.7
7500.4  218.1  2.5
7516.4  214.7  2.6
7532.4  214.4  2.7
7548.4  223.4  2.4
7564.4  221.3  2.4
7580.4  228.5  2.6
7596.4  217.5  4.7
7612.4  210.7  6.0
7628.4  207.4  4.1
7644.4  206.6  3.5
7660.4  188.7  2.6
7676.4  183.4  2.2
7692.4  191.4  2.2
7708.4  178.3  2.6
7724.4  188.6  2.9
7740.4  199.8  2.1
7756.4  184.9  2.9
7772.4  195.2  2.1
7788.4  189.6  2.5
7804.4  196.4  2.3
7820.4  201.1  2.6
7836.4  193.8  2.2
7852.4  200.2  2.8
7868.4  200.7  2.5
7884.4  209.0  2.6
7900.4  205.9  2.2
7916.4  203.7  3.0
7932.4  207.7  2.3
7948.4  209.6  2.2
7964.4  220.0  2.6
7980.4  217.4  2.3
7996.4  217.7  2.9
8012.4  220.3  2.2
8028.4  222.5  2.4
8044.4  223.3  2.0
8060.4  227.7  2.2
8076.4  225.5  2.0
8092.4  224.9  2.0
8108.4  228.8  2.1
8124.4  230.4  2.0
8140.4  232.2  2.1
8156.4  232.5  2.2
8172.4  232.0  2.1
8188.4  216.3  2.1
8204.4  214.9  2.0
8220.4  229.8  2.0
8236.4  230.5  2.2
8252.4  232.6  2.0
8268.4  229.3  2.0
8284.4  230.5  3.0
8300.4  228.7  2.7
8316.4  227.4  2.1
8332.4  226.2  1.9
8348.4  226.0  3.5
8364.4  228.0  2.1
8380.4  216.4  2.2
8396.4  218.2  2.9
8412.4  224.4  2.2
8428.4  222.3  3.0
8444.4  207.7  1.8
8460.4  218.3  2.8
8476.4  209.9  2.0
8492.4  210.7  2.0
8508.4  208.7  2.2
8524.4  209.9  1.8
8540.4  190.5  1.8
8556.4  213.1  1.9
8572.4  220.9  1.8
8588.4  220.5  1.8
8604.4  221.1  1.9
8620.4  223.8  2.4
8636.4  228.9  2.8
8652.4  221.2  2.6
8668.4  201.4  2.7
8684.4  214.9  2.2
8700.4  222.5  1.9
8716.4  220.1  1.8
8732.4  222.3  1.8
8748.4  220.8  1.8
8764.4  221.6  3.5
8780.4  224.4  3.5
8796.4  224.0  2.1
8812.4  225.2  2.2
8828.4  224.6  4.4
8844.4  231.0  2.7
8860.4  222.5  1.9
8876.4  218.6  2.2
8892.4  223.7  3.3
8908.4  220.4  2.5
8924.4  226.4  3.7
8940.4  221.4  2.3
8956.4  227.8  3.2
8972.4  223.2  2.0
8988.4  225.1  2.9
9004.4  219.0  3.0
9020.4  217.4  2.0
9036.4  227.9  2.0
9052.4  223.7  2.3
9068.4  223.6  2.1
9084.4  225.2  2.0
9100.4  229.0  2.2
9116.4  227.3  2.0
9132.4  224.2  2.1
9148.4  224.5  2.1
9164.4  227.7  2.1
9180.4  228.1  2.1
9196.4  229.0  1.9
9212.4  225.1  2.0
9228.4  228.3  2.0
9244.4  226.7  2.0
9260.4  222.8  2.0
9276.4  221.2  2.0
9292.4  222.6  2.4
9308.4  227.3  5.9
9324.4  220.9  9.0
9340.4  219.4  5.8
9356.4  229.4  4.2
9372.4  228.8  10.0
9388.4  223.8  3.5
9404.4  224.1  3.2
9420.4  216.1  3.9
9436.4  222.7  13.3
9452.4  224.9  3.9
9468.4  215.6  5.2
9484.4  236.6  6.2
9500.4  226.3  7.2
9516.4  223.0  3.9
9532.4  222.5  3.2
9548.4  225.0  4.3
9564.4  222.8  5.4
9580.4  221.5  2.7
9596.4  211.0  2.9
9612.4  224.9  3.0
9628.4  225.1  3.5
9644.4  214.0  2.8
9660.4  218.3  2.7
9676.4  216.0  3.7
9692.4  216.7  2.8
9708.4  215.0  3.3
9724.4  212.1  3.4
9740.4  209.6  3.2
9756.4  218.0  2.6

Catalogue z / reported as 0.000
